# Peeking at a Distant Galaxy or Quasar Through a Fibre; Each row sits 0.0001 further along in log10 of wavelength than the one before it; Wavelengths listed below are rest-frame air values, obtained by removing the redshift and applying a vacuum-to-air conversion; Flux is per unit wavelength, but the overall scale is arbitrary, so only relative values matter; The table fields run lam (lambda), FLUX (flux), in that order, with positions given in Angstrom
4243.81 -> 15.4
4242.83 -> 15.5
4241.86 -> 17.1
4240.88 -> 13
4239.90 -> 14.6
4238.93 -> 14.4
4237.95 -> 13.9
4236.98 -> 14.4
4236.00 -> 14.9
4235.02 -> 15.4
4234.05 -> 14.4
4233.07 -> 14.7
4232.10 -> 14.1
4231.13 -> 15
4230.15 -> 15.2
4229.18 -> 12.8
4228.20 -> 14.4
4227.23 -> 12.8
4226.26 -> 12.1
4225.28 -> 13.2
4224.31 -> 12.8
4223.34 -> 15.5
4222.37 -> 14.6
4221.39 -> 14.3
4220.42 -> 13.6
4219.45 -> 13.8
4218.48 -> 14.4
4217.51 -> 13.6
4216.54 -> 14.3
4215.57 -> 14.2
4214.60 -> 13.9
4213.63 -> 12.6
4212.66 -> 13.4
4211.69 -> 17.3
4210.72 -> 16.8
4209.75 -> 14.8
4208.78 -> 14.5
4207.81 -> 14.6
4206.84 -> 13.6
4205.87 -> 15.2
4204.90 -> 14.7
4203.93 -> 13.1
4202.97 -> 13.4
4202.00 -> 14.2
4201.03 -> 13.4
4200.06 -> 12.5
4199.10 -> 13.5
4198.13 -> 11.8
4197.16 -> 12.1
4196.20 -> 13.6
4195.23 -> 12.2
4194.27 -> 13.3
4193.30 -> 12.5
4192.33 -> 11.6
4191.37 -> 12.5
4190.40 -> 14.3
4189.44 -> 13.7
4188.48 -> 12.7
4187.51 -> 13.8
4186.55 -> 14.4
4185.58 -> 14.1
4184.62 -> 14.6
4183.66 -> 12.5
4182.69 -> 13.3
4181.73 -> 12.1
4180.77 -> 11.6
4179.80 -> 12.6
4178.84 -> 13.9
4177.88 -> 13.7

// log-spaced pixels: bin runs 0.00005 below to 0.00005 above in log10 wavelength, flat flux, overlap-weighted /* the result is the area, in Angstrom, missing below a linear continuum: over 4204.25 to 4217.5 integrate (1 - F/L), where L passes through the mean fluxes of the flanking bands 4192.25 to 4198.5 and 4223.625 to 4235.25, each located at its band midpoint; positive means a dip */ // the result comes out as -1.4 Angstrom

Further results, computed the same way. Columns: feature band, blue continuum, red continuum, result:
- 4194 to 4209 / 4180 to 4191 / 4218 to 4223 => 0.28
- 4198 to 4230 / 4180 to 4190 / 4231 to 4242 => 0.07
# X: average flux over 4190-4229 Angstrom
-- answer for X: 13.7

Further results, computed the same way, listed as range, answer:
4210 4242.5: 14.3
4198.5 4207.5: 13.7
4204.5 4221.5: 14.4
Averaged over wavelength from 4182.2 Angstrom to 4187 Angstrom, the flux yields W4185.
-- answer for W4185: 13.8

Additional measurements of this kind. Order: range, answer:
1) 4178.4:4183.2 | 12.7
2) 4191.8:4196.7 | 12.6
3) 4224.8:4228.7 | 13.1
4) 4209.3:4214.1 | 15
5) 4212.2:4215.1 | 13.3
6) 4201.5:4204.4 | 13.6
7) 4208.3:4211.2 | 15.4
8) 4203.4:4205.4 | 13.9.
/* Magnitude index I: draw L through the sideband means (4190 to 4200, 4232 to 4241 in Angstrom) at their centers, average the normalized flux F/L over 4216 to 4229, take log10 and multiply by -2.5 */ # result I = 0.01 mag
